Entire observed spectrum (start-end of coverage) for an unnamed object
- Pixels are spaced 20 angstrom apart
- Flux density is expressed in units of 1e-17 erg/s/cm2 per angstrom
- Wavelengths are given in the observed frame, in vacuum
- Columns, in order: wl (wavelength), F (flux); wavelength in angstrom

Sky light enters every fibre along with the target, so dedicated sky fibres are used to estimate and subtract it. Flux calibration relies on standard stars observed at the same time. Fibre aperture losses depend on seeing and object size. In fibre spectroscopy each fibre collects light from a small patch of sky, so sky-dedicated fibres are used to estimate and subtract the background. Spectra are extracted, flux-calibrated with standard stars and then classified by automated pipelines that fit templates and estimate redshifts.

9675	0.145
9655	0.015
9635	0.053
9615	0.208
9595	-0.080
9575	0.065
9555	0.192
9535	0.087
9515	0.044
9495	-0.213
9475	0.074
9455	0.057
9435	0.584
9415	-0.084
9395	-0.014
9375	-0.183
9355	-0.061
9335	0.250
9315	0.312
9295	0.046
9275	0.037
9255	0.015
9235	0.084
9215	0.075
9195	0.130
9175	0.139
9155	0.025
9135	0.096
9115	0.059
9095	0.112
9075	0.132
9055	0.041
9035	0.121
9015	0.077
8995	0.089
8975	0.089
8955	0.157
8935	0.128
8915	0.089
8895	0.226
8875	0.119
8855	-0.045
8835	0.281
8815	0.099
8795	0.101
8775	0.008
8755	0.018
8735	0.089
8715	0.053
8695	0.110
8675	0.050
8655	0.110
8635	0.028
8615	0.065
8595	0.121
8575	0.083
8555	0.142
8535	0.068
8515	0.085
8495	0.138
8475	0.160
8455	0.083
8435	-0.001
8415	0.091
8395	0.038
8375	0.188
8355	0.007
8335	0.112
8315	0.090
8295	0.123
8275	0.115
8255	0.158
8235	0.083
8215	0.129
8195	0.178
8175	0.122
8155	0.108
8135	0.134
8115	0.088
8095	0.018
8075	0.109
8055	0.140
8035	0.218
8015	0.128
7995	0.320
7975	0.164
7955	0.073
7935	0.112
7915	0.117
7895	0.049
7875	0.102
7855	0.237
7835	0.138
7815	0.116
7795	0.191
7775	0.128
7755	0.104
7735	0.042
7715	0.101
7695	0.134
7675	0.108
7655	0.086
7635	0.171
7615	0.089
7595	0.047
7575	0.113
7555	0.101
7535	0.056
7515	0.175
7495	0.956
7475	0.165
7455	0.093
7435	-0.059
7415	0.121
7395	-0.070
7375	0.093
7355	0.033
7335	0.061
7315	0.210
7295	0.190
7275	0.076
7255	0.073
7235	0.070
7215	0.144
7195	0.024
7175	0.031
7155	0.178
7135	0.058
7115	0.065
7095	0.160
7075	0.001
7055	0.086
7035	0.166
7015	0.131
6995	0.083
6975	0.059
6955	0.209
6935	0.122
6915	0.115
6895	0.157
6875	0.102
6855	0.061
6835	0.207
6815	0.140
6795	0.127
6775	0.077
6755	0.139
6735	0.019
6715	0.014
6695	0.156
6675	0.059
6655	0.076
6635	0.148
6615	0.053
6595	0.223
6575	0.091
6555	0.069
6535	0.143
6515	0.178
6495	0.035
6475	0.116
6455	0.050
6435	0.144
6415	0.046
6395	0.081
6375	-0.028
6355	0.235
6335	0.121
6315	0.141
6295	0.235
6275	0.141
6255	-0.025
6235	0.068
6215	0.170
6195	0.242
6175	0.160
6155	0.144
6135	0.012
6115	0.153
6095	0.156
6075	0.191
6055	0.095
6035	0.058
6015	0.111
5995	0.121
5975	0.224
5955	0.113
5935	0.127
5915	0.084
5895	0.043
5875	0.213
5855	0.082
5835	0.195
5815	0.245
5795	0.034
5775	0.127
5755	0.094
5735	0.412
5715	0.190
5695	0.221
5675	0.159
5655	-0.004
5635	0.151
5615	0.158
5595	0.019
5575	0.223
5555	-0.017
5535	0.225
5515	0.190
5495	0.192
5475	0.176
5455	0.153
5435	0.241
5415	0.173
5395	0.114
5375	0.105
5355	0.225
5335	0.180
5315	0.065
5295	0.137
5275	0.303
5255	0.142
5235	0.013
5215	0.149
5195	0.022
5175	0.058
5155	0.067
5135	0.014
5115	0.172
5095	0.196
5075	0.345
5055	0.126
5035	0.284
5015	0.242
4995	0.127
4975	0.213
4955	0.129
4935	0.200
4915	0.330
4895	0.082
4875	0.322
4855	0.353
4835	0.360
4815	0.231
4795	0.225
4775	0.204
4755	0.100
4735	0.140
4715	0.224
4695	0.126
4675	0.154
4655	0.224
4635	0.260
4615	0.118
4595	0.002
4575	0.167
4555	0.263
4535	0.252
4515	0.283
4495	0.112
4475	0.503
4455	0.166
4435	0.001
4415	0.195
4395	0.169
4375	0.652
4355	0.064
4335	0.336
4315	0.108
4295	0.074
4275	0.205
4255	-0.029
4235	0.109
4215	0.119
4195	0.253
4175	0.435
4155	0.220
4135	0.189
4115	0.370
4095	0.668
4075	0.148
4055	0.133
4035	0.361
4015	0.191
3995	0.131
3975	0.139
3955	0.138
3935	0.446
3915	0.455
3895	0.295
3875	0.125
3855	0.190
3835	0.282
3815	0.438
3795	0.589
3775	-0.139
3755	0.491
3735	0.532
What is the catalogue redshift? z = 1.01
